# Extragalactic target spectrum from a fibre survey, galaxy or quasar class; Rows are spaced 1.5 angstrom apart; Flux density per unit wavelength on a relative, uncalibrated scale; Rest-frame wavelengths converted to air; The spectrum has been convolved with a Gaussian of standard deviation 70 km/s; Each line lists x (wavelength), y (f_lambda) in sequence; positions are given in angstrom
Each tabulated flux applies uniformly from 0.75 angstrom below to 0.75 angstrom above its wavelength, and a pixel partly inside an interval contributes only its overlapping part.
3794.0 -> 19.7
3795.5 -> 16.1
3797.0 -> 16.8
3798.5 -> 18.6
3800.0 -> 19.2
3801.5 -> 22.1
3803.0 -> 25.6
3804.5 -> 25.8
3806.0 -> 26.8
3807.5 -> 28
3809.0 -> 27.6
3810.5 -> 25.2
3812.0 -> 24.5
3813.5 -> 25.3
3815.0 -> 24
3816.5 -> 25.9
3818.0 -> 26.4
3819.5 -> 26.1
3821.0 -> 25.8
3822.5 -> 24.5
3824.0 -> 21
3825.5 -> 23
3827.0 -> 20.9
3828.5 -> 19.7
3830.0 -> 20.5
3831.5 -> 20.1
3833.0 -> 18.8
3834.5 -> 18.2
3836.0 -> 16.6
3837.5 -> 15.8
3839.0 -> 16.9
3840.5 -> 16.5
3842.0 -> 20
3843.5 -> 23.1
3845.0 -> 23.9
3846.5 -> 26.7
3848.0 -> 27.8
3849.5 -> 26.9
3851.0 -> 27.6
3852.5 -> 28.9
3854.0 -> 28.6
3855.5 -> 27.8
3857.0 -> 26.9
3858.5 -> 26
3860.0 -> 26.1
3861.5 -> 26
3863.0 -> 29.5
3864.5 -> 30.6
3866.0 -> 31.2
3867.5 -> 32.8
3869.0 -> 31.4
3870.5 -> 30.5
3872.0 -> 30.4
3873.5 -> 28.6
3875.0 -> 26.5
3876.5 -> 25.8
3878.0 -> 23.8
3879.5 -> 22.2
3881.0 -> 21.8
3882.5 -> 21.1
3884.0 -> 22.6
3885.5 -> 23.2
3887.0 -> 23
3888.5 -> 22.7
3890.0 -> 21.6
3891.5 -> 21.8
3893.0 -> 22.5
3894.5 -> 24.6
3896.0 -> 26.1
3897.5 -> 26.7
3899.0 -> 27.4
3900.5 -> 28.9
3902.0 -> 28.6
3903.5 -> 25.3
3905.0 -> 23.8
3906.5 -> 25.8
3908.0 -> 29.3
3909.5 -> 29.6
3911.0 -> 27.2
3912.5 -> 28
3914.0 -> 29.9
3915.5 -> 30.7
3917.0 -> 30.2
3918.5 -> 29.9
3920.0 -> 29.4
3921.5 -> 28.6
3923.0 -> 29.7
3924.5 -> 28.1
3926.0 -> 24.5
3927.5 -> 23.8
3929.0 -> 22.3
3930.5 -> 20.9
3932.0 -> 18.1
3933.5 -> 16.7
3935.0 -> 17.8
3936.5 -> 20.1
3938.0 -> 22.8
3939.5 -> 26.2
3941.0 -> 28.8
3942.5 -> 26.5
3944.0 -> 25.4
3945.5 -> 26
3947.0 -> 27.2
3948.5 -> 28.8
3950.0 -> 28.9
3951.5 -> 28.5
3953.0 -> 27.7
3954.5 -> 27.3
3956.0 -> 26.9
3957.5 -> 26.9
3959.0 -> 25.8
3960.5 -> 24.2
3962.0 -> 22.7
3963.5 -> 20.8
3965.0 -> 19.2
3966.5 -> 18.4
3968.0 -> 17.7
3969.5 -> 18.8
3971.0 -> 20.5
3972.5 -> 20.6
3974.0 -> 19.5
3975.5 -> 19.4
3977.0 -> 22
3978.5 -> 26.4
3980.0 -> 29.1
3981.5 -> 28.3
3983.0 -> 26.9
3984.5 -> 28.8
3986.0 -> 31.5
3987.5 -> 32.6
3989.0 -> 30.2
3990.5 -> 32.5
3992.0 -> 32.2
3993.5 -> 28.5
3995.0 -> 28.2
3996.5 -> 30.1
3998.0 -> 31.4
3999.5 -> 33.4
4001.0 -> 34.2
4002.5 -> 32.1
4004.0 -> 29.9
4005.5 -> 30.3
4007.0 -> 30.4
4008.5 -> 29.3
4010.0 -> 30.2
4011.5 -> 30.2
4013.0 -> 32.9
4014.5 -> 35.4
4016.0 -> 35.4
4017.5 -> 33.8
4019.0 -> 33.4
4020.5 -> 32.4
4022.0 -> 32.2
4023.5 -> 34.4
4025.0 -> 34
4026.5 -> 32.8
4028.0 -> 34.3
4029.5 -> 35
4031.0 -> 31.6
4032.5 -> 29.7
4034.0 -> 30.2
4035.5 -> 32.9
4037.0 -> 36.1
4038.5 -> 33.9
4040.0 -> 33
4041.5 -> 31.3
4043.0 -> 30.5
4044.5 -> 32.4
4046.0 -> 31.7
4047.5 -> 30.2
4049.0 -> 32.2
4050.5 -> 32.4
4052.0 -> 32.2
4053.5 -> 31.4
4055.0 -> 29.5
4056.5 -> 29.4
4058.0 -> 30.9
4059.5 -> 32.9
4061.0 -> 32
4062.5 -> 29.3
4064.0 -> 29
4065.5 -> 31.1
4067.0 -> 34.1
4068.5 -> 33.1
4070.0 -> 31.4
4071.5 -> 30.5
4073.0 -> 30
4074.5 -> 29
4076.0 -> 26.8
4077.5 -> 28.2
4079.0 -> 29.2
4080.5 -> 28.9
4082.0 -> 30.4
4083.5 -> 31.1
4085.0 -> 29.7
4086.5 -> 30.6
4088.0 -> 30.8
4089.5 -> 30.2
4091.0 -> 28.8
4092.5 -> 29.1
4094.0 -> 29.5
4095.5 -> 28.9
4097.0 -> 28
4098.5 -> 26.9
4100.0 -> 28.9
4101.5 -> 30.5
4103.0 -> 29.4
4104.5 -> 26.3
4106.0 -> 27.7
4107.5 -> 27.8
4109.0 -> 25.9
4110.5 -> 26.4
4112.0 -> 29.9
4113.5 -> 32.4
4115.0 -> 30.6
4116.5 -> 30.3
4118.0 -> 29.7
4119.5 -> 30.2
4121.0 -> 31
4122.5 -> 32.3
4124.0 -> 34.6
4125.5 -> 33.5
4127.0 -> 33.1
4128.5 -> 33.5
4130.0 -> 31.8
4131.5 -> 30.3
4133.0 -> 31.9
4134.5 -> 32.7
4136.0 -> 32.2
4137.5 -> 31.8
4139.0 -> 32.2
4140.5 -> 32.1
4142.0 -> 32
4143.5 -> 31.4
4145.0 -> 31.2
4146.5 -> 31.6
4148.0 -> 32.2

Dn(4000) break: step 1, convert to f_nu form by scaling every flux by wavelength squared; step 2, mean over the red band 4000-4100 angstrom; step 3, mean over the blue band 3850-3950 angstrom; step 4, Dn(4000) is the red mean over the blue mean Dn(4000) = 1.29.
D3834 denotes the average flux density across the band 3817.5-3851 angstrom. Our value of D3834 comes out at 21.9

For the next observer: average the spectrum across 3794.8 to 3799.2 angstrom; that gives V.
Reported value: 17.2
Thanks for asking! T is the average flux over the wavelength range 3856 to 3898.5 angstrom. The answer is 25.9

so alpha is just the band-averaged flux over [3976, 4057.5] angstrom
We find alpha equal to 31.4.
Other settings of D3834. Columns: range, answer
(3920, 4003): 25.7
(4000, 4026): 32.4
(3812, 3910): 24.8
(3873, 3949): 25.3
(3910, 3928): 28.4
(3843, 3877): 28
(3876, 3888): 22.9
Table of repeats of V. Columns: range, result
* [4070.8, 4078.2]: 28.9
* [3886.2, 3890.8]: 22.4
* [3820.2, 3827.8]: 23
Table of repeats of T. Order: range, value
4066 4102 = 29.8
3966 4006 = 27.2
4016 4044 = 32.9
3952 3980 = 22.7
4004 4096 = 31.3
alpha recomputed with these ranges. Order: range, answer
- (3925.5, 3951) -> 23.9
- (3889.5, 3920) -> 27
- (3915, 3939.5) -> 24.6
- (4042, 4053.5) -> 31.6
